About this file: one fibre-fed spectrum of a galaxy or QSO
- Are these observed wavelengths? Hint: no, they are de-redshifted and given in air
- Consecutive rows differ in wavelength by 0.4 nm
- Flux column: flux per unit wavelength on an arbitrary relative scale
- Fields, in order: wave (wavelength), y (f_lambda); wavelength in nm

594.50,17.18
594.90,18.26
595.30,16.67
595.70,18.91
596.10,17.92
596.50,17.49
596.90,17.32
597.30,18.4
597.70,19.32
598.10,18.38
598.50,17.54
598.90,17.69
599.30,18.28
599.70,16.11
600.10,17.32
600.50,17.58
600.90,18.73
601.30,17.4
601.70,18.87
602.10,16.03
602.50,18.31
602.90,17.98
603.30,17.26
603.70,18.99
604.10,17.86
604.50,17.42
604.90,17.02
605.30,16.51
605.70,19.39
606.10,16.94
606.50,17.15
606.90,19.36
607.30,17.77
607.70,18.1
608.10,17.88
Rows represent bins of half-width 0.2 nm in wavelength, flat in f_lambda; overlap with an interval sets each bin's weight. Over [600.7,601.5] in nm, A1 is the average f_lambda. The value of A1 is 18.1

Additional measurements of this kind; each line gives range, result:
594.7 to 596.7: 17.8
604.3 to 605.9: 17.6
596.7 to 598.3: 18.4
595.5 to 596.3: 18.4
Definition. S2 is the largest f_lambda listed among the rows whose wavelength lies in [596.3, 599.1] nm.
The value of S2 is 19.32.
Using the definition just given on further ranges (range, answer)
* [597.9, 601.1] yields 18.73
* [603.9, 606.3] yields 19.39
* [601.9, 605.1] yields 18.99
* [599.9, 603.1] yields 18.87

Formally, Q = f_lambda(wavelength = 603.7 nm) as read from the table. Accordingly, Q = 18.99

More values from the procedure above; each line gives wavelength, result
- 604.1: 17.86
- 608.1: 17.88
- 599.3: 18.28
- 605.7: 19.39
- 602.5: 18.31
